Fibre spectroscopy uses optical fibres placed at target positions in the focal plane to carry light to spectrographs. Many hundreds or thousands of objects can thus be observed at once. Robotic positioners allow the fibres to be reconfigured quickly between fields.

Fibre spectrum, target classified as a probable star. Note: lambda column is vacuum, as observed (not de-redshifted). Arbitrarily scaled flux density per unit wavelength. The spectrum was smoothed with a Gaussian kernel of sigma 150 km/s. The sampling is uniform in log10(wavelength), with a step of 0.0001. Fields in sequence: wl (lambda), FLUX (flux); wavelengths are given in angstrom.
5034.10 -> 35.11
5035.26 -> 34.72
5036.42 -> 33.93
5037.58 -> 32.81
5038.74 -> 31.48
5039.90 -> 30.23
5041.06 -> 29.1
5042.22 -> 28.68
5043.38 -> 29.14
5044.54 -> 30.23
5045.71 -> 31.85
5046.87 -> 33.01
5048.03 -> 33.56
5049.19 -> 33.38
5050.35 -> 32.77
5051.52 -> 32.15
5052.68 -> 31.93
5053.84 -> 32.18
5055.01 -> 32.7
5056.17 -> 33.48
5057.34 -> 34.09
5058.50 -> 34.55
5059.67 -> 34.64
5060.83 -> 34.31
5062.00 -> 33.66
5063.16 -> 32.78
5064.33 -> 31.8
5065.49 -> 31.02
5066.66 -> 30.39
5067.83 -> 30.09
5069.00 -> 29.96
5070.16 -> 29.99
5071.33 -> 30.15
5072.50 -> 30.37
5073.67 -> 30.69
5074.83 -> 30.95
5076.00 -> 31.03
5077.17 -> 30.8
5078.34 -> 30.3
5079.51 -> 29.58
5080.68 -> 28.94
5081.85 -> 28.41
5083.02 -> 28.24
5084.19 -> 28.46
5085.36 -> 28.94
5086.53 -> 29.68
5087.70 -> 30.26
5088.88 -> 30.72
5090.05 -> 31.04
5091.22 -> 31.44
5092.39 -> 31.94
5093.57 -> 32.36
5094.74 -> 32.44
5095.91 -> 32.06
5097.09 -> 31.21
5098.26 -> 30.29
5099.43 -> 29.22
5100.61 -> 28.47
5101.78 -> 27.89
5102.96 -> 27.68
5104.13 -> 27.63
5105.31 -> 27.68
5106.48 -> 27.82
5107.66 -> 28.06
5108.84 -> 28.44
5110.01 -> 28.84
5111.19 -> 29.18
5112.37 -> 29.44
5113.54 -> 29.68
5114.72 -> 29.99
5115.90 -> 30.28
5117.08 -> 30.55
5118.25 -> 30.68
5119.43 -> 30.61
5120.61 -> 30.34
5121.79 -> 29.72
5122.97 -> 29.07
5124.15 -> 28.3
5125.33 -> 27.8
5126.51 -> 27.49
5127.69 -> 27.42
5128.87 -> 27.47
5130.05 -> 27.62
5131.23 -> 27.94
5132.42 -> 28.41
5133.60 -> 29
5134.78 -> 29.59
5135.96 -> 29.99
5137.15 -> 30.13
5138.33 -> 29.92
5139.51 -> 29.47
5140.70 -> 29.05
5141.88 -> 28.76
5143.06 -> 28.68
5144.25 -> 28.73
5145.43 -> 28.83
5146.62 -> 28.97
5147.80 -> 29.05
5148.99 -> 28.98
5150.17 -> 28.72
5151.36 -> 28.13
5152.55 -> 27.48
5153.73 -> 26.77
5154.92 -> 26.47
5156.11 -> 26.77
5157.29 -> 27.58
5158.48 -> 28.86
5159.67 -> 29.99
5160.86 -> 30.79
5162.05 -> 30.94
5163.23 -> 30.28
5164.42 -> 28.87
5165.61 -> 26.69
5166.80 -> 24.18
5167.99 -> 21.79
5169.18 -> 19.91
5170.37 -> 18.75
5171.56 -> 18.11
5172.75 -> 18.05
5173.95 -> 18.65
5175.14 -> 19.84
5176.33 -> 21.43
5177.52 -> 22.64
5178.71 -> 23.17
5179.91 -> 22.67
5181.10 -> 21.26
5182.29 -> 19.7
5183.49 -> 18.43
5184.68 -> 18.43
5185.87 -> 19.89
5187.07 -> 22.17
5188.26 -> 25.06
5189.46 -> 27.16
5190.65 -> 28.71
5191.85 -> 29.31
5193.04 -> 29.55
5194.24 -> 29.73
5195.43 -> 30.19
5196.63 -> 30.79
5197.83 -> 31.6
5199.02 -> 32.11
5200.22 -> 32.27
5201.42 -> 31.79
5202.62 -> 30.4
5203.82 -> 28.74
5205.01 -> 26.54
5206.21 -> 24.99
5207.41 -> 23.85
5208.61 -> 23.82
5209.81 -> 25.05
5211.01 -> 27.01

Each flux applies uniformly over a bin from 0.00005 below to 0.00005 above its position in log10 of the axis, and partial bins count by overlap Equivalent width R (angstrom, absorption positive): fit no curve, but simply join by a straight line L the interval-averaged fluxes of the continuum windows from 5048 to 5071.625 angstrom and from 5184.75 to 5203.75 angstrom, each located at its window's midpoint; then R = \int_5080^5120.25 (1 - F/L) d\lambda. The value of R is 1.95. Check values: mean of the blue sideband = 32.4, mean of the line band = 29.7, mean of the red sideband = 28.4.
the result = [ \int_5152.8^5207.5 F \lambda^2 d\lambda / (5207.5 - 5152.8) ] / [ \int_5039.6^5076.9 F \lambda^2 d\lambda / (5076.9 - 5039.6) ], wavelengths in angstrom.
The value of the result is 0.85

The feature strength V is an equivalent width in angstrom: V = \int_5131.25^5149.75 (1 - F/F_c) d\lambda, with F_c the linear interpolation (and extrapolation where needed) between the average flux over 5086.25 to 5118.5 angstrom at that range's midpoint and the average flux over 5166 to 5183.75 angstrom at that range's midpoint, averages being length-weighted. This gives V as -3.1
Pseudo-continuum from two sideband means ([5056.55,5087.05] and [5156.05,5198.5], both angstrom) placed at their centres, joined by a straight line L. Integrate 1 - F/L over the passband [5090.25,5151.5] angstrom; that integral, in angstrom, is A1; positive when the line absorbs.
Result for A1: -2.7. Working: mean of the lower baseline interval 30.9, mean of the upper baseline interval 24.8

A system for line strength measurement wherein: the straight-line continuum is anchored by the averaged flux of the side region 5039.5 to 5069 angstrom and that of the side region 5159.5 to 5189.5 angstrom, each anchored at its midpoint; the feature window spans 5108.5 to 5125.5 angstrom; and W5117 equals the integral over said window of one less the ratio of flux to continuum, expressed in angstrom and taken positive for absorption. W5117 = -1.5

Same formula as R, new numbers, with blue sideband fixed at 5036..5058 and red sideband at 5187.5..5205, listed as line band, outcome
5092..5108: 0.8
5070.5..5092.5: 0.9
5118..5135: 1.1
